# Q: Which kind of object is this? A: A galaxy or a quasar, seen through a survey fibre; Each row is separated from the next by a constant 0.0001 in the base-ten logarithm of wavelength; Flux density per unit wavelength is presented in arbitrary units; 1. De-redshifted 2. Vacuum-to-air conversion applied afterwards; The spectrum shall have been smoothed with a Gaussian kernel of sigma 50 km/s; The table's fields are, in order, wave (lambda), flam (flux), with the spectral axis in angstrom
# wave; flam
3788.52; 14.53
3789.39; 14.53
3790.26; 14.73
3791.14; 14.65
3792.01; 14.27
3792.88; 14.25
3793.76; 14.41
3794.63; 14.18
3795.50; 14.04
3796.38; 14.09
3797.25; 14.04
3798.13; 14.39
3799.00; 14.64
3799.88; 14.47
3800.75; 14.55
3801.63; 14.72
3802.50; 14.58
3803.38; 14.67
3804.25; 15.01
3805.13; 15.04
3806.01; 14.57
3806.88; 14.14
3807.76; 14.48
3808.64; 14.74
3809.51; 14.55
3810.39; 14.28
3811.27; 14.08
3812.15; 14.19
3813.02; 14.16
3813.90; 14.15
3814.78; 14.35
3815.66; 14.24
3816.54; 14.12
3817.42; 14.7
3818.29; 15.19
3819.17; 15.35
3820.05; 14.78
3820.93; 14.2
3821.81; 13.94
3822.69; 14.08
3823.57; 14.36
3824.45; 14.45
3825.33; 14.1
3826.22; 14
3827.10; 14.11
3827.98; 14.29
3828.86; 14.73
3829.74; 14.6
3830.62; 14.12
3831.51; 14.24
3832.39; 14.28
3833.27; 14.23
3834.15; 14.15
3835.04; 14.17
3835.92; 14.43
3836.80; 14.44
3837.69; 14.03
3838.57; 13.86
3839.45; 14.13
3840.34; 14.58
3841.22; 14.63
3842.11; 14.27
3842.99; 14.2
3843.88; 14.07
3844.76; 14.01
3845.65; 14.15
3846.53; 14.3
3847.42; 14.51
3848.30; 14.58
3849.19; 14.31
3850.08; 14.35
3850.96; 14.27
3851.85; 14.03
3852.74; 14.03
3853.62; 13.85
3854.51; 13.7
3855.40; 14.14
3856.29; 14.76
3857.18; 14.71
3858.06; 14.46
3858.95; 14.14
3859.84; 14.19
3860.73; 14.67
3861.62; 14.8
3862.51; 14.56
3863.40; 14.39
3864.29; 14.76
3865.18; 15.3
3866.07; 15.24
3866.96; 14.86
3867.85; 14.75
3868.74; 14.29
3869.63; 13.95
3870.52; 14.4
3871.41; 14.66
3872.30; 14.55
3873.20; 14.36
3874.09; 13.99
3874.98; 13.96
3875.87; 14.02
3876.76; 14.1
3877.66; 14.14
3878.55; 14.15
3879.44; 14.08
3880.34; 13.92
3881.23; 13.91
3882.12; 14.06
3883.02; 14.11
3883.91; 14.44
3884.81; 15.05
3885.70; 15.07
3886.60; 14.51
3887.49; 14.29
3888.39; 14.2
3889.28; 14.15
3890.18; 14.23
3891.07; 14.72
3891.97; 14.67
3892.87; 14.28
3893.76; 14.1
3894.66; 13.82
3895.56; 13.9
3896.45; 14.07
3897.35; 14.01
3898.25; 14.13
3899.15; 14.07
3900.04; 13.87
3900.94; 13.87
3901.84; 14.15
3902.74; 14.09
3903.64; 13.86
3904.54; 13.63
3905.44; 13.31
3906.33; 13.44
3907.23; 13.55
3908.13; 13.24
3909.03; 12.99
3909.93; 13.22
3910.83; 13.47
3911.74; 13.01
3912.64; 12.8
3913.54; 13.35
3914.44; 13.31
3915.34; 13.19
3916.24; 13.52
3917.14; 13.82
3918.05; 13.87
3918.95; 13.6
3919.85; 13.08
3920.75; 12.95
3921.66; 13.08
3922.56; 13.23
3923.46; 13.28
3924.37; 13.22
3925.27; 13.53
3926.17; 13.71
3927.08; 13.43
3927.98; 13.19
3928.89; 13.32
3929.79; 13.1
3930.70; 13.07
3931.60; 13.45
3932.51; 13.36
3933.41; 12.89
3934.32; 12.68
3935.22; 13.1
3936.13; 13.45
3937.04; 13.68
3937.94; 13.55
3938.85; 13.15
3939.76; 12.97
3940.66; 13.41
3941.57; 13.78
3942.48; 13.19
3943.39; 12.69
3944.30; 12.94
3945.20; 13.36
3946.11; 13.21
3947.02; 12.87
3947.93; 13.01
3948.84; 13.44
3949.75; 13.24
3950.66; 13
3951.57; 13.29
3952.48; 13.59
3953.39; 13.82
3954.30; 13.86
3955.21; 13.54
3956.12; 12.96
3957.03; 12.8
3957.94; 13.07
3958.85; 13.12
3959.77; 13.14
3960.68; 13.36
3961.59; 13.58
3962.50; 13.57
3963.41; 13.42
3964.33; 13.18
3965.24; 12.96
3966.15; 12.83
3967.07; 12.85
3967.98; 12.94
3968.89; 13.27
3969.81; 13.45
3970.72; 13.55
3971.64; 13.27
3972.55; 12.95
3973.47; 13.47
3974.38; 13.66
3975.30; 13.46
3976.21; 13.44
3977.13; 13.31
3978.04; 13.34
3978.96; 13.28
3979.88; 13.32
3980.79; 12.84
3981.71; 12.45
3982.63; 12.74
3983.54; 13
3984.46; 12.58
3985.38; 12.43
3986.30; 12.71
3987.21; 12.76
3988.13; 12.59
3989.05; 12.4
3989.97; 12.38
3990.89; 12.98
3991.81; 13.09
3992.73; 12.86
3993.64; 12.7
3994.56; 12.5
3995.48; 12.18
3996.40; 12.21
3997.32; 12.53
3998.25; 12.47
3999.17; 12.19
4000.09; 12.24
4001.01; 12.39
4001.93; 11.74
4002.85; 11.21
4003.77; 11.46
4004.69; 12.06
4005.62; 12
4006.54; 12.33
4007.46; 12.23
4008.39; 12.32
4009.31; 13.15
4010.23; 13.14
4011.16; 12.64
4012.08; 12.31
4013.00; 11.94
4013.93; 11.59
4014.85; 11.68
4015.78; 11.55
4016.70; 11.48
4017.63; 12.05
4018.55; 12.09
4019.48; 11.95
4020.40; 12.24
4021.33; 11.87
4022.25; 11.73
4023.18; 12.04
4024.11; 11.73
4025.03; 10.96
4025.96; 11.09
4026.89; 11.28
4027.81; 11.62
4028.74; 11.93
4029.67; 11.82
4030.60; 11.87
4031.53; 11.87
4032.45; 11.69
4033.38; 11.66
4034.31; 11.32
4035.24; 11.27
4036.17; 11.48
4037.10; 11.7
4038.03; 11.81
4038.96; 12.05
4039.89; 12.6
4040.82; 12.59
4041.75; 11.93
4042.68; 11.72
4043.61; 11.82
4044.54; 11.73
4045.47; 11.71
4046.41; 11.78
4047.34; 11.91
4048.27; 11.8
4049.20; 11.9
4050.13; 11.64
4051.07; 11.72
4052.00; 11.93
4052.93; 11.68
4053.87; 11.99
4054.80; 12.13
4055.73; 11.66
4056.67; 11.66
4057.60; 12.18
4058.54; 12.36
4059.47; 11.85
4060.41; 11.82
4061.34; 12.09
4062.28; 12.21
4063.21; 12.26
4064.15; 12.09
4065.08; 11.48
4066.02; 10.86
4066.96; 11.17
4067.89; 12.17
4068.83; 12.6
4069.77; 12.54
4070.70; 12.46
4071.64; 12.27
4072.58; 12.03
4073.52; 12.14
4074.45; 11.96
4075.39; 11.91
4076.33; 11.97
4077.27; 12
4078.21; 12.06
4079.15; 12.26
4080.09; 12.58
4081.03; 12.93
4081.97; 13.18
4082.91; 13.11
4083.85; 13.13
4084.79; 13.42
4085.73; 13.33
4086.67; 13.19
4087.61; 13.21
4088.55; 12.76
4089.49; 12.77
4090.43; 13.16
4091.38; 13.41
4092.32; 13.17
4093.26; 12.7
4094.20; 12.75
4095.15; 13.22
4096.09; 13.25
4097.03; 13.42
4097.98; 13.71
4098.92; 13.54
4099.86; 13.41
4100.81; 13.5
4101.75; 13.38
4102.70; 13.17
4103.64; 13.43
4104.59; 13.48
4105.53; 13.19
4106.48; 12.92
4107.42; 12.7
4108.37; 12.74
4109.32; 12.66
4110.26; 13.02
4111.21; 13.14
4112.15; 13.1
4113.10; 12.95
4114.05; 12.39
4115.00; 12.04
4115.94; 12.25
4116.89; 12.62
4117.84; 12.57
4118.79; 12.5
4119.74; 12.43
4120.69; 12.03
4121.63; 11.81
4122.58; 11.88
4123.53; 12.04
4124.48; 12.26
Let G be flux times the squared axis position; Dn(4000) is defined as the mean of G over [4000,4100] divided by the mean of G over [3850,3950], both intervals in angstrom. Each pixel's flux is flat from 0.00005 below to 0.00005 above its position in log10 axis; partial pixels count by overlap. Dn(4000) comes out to 0.95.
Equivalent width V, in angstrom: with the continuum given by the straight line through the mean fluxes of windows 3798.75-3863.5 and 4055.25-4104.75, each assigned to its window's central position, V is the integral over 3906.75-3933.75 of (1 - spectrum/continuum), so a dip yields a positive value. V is 0.9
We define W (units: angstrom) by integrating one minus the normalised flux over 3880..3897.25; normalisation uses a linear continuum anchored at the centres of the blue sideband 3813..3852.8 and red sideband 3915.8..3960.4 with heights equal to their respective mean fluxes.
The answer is -0.7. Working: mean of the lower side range 14.3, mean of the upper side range 13.3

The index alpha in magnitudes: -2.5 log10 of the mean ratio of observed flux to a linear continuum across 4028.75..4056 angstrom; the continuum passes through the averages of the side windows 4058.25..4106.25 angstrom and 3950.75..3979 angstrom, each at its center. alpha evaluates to 0.09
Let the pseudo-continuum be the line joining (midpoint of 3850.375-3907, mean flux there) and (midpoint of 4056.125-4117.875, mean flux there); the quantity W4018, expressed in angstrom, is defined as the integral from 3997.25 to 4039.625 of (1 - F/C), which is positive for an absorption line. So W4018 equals 4.1 angstrom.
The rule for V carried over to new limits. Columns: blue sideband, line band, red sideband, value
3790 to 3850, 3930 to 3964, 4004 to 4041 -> -1.1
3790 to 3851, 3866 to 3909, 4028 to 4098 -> -1.2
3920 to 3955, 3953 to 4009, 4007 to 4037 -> -1.3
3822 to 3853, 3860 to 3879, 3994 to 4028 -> -0.9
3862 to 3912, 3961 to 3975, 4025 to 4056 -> -0.4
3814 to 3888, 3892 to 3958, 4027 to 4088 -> 0.5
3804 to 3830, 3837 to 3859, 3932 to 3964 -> -0.2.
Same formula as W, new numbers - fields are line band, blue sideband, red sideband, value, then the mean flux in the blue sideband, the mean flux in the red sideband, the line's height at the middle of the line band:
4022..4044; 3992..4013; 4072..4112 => 1.4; 12.3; 12.9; 12.5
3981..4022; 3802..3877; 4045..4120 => 2.6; 14.4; 12.5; 13.1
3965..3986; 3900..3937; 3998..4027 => -1.0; 13.4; 12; 12.5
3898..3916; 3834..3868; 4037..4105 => 0.5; 14.4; 12.4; 13.9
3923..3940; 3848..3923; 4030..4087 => 0.3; 14.1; 12.1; 13.5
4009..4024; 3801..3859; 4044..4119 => 1.1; 14.4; 12.5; 13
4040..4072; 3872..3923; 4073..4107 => 2.9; 13.9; 13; 13.1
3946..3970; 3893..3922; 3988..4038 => -0.7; 13.6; 12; 12.8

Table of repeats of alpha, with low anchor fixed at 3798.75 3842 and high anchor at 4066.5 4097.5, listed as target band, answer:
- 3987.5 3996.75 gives 0.06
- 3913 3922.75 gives 0.03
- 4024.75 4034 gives 0.13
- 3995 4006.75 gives 0.10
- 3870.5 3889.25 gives -0.02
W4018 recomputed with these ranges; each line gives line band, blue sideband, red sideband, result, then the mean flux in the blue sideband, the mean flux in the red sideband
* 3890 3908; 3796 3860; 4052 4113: -0.13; 14.3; 12.6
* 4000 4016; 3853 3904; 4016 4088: 0.61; 14.3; 12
